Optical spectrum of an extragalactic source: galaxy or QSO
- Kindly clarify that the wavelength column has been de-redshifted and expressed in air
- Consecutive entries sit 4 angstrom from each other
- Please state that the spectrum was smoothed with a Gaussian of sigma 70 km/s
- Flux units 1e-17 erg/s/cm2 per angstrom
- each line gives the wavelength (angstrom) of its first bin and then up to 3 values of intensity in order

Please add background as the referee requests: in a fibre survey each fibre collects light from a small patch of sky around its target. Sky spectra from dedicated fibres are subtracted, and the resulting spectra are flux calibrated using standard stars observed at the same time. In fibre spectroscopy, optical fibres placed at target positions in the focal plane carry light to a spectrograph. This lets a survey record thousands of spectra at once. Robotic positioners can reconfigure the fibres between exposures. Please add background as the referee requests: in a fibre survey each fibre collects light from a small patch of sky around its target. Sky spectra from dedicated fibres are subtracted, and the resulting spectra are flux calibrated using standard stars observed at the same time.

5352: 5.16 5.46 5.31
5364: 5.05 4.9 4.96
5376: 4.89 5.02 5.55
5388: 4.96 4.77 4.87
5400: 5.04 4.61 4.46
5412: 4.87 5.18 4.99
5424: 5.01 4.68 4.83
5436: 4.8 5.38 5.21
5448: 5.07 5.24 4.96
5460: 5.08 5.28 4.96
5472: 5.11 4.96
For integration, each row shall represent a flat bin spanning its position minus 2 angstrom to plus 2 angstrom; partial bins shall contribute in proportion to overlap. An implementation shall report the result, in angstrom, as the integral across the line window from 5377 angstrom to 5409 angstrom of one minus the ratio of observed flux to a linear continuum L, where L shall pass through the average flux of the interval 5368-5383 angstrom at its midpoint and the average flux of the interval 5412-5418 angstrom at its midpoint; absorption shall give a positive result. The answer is 0.7 angstrom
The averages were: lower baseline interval 4.99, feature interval 4.92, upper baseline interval 5.08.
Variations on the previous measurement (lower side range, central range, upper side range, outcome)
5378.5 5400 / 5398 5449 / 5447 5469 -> 1.4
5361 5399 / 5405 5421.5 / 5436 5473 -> 0.7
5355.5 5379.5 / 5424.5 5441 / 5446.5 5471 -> 0.6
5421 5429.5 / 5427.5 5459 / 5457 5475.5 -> -0.5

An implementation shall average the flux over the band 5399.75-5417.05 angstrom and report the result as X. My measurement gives 4.79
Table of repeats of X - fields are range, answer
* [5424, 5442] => 4.93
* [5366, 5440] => 4.92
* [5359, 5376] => 5.02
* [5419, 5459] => 5.02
